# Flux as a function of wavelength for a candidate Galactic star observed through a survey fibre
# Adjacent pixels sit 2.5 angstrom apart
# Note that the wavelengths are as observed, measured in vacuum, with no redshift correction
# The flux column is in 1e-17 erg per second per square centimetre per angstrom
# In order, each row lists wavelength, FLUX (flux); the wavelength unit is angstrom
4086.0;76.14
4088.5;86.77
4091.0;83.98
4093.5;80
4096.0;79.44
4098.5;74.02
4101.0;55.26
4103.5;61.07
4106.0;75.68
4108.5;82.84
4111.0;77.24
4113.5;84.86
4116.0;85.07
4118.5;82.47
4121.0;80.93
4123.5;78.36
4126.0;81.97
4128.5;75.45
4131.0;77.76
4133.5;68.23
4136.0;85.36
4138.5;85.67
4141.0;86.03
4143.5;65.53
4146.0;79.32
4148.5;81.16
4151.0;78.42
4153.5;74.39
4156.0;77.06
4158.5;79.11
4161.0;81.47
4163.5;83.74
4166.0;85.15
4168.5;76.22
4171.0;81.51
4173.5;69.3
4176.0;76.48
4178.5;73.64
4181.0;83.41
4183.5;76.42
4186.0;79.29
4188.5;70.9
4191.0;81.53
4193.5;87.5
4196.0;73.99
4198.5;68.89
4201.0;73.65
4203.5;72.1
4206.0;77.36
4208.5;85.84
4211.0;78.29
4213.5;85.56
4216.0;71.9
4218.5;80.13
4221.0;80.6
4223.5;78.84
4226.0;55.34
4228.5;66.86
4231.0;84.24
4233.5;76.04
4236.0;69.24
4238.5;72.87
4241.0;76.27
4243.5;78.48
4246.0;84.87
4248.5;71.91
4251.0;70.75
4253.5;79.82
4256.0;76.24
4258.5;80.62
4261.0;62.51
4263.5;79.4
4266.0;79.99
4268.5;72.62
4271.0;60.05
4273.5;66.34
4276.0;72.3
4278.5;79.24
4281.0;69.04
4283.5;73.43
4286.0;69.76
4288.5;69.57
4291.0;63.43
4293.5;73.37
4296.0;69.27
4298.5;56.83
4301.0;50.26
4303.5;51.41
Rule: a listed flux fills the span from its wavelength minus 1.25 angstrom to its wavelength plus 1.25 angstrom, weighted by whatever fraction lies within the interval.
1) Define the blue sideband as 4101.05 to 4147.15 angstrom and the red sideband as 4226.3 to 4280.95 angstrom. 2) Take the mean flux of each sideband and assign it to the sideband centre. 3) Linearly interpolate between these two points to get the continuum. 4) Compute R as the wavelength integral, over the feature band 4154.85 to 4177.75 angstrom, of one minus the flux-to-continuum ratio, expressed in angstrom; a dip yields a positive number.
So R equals -0.6 angstrom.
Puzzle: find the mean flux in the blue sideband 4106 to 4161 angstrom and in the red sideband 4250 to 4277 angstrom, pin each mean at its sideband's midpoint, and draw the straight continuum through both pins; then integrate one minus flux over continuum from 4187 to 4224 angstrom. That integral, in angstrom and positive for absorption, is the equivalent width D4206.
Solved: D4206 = -1.0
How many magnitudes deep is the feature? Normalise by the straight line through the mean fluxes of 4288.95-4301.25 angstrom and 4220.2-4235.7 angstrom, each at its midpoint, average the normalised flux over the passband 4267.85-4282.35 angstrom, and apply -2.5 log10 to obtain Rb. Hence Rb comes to -0.05 mag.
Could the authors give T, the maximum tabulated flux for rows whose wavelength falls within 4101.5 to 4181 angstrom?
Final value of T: 86.03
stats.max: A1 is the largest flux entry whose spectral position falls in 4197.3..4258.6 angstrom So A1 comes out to 85.84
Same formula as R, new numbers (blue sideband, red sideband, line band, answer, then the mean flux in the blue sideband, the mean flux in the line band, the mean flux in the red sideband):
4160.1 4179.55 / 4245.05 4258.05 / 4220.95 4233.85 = 0.74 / 78.4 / 72.8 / 76.8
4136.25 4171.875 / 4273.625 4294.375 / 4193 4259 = -1.04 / 79.8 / 76.1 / 71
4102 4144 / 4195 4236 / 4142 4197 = -0.75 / 78.6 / 78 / 75.4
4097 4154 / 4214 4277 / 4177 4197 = -0.72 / 77.3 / 78.4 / 74.1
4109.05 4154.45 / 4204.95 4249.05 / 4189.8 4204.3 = 0.19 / 79.4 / 76.4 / 76.4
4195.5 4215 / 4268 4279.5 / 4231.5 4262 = -1.13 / 77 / 75.3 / 69.7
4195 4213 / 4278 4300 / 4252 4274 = -0.68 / 76.2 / 73.3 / 68.8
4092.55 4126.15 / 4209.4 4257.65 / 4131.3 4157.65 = -0.53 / 76.9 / 78.1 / 75.8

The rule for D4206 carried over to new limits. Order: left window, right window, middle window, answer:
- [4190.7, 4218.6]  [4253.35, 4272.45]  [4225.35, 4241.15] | 0.8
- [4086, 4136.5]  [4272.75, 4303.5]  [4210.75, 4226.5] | -1.2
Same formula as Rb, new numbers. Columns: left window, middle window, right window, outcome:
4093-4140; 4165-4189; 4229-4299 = -0.025 mag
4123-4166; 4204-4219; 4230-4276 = -0.046 mag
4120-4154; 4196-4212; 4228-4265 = 0.012 mag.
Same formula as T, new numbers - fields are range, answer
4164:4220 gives 87.5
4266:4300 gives 79.99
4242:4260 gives 84.87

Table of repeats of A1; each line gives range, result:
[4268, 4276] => 72.62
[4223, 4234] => 84.24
